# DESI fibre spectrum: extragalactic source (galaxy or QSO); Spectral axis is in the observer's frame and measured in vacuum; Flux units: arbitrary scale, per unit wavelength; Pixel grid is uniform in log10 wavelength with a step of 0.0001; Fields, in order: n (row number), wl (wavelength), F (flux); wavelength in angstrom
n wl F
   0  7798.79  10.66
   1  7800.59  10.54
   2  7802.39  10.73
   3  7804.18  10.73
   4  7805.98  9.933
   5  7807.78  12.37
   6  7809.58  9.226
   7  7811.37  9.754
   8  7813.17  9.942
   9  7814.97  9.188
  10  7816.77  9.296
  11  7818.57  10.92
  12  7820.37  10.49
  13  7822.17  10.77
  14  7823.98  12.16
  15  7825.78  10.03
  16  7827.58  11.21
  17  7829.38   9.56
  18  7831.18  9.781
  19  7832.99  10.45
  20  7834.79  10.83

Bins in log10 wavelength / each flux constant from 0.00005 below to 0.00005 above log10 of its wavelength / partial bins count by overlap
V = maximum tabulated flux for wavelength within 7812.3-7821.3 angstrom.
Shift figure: 10.92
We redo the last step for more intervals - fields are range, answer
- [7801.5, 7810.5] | 12.37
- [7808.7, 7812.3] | 9.754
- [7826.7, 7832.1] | 11.21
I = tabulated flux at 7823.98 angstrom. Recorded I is 12.16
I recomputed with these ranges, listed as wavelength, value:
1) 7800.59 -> 10.54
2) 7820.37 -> 10.49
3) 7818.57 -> 10.92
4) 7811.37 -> 9.754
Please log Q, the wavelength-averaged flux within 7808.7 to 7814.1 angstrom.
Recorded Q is 9.65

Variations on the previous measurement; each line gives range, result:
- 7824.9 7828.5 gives 10.6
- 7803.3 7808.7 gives 11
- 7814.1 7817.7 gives 9.26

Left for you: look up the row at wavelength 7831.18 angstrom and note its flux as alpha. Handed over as 9.781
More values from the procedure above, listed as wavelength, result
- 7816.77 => 9.296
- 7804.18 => 10.73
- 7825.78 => 10.03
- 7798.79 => 10.66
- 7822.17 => 10.77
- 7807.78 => 12.37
